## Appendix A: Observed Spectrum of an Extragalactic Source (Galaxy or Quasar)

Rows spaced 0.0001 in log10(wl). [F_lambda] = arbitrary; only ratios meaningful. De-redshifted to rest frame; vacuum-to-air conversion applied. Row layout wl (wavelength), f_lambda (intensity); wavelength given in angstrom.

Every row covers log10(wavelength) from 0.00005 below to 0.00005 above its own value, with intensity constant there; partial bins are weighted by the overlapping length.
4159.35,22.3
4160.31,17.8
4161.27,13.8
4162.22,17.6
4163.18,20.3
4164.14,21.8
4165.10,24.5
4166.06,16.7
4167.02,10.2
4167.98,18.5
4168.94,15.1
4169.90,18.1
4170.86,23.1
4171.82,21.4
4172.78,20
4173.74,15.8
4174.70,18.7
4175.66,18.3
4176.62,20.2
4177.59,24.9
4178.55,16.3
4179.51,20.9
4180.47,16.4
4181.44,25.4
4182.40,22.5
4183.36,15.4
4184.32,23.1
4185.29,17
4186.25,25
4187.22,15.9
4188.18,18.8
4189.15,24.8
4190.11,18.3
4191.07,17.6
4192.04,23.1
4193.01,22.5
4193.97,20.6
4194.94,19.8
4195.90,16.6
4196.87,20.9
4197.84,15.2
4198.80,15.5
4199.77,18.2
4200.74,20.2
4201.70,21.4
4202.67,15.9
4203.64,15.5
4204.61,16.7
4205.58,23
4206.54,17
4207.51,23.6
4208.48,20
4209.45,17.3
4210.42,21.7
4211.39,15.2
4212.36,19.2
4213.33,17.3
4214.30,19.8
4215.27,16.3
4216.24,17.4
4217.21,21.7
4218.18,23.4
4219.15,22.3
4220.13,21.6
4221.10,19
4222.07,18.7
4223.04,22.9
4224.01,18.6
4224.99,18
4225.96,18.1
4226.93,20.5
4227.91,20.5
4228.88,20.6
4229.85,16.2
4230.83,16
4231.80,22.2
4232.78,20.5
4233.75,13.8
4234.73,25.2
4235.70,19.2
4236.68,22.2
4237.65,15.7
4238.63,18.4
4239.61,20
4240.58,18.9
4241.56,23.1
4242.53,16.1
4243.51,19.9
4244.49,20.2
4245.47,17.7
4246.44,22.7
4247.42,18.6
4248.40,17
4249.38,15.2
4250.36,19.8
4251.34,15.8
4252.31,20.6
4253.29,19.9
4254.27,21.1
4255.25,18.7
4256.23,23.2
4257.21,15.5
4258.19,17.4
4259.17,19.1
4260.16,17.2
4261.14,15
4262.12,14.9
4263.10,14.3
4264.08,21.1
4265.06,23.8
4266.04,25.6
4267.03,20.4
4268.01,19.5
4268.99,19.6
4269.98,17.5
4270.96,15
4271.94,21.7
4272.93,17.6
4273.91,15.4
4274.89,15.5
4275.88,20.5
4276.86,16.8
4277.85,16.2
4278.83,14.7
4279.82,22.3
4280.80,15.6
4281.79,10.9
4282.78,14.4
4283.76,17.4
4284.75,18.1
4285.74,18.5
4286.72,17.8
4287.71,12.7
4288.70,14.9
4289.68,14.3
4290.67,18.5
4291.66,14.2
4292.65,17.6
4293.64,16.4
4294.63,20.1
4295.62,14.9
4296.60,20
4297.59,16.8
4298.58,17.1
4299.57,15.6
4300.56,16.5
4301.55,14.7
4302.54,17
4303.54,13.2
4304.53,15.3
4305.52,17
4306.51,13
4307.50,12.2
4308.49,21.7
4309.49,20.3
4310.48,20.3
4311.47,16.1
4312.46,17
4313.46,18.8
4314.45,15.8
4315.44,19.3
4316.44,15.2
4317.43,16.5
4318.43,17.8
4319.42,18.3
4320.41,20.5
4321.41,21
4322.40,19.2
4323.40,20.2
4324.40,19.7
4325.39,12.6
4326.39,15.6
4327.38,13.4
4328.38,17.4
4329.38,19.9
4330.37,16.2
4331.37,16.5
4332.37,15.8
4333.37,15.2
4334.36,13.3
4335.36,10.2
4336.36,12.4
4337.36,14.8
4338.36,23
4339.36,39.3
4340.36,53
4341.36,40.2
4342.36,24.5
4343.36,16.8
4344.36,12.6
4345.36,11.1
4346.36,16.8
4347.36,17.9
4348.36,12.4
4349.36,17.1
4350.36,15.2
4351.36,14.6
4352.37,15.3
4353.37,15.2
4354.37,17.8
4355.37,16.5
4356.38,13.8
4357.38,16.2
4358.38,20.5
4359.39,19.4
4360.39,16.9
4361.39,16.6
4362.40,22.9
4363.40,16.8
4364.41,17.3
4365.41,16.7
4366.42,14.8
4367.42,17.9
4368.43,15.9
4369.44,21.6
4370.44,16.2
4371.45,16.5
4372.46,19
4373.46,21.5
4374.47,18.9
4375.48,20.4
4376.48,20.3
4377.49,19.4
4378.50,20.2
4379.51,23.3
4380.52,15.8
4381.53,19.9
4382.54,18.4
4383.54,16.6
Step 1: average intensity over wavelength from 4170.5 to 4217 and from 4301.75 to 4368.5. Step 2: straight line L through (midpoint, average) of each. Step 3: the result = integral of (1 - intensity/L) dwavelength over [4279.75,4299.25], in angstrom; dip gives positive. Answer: 2.0 angstrom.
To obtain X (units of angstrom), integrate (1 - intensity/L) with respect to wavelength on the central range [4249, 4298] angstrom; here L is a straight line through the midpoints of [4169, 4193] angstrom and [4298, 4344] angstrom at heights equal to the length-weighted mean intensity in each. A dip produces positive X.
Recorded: 3.7 angstrom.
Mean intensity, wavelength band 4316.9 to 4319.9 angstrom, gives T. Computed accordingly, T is 17.5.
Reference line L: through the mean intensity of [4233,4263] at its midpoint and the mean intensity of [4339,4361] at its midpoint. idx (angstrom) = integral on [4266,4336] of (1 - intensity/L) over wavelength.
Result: 8.8 angstrom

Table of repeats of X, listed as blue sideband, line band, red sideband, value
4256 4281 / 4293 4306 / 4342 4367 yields 0.84 angstrom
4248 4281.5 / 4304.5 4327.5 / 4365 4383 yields 1.26 angstrom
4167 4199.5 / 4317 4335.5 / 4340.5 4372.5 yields 1.31 angstrom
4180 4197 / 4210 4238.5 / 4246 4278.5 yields -0.06 angstrom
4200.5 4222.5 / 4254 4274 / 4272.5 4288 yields -1.82 angstrom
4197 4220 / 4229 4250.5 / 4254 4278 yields -0.39 angstrom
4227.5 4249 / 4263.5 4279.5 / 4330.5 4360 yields 0.27 angstrom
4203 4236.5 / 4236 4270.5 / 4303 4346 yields 0.25 angstrom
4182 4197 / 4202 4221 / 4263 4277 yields 0.58 angstrom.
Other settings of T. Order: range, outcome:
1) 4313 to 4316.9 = 17.3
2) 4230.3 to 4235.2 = 19.5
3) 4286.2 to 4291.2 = 15.7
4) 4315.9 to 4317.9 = 15.9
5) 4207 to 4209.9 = 20.3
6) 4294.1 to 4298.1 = 18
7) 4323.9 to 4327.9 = 15.3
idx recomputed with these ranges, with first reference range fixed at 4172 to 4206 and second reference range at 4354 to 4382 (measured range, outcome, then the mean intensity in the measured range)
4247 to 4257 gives 0.08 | 18.9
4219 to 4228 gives -0.32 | 19.9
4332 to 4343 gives -3.15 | 23.8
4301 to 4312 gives 1.33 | 16.4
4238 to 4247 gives -0.23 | 19.6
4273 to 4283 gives 1.35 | 16.3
